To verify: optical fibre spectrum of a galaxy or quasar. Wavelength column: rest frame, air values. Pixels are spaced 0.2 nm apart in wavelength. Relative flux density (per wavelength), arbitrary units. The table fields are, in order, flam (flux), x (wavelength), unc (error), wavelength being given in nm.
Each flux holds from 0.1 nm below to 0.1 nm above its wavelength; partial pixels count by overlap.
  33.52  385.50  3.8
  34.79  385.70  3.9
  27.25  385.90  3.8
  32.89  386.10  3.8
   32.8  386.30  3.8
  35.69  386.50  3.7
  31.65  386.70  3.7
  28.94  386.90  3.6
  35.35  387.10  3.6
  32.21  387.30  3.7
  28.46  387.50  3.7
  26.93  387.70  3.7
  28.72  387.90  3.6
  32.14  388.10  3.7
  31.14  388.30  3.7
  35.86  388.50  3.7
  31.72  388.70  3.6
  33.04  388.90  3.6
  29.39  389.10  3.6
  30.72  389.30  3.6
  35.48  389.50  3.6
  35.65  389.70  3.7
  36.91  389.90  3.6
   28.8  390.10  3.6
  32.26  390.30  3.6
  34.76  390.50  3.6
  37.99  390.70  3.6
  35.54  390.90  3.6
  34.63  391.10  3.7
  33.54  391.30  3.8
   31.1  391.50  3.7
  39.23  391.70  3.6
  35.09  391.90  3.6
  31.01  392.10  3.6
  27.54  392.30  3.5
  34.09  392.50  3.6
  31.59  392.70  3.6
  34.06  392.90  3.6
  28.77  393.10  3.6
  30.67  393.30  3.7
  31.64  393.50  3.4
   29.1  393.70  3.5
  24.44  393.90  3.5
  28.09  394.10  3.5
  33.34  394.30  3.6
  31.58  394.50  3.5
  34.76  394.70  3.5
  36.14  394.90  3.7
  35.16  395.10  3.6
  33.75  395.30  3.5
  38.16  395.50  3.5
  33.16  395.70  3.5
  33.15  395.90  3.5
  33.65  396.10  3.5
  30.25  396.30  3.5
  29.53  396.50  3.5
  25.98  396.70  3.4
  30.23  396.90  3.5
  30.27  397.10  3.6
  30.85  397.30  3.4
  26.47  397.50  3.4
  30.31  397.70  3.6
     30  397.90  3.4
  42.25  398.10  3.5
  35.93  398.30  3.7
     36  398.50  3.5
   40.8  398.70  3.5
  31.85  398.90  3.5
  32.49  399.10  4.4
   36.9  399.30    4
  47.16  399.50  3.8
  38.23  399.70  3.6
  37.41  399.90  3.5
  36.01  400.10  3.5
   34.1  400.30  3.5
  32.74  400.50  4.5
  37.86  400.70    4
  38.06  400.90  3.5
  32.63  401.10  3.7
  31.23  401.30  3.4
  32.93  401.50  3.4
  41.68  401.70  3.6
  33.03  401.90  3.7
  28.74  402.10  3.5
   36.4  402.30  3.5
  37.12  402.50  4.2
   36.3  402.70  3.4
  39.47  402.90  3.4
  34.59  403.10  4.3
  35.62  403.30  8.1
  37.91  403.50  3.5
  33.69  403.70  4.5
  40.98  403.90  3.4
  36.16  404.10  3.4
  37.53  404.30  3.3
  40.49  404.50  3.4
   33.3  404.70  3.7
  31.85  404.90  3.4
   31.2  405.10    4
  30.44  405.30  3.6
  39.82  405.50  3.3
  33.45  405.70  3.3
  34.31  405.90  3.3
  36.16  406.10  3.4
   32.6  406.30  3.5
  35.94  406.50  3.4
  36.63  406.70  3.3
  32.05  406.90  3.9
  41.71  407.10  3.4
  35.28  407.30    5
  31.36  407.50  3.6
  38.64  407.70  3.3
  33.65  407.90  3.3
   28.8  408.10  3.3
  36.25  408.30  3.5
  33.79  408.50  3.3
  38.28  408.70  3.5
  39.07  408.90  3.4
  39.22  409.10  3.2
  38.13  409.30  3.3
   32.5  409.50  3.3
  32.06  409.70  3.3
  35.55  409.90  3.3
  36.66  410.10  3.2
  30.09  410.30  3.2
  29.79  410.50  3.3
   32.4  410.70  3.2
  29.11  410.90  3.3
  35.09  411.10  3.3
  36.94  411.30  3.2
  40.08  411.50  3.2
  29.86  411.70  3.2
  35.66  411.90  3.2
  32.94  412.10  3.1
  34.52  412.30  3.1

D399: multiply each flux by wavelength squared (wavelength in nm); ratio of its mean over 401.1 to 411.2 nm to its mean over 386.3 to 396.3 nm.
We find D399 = 1.16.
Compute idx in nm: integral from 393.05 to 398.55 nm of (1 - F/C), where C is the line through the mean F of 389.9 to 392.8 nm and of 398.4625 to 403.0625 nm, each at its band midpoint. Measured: 0.44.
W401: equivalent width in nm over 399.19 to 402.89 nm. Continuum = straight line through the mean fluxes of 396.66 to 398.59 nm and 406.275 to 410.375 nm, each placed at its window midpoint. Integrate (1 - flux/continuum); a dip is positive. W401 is -0.35 nm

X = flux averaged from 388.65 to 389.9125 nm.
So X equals 33.1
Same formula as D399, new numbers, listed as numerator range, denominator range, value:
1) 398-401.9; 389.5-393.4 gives 1.14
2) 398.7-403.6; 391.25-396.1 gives 1.15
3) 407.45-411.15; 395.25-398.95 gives 1.11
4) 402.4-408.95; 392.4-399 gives 1.16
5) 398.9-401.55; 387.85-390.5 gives 1.16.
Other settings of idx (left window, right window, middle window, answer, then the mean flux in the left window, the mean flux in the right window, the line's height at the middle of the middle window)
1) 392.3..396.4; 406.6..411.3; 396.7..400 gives -0.17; 32.2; 34.7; 32.8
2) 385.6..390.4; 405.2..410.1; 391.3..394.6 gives 0.14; 32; 35.3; 32.8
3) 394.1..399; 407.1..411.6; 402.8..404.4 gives -0.14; 33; 34.8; 34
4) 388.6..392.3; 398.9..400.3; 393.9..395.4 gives 0.11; 33.5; 37.3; 35.3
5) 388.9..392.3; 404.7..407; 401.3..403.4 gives -0.09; 33.7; 34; 33.9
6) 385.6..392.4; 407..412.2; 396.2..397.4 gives 0.14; 32.6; 34.7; 33.4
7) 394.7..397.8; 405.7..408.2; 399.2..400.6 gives -0.20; 31.9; 34.7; 32.9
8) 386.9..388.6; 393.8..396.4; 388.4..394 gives -0.13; 31.2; 32.7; 31.9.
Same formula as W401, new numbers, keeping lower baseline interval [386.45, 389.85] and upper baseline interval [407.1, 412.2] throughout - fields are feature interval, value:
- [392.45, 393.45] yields 0.026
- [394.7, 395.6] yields -0.079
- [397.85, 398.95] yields -0.112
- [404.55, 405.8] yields 0.015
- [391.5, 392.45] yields -0.018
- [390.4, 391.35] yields -0.091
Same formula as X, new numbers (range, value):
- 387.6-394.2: 32.2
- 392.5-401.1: 33.4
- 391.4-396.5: 32.3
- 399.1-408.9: 35.6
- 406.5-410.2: 35.5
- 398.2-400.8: 36.7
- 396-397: 29.9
